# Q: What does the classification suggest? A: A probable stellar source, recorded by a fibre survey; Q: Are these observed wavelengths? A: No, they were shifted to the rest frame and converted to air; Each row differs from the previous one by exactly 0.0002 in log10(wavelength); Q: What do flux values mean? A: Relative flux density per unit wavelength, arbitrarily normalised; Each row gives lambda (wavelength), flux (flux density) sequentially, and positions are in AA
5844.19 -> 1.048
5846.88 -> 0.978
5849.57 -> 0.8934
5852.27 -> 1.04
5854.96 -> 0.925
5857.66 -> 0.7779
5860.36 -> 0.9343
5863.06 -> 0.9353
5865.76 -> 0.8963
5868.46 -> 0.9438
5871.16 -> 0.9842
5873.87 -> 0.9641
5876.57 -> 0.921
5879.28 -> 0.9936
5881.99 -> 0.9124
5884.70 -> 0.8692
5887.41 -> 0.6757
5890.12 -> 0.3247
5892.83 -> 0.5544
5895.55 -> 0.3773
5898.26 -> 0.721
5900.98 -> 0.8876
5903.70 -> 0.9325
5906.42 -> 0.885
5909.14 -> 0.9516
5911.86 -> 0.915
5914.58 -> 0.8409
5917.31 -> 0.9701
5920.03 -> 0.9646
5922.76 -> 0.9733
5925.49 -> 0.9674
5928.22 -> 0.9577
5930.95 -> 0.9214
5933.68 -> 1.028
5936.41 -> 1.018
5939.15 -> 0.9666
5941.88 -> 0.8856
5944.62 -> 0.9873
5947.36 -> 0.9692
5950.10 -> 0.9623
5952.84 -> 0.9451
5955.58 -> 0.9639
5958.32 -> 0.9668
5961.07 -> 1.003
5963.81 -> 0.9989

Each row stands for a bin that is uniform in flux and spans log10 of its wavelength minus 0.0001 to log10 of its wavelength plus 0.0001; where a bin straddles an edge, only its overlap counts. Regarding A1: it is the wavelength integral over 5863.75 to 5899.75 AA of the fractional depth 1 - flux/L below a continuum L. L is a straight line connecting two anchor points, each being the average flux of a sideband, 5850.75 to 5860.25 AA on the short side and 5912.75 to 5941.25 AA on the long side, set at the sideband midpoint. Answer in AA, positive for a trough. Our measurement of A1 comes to 5.7 AA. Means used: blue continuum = 0.916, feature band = 0.783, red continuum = 0.958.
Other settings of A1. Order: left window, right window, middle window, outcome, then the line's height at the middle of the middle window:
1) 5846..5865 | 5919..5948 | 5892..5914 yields 3.8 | 0.95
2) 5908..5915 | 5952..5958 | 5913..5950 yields -1.0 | 0.932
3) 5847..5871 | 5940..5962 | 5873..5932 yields 6.4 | 0.941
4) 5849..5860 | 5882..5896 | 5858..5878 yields -3.6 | 0.792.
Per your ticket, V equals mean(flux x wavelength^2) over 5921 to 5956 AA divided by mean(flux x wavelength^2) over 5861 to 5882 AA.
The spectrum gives 1.04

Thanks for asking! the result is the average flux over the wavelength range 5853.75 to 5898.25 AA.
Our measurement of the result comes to 0.808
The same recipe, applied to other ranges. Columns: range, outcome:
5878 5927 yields 0.818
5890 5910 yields 0.722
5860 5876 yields 0.943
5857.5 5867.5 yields 0.901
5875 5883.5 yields 0.942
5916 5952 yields 0.967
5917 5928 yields 0.968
